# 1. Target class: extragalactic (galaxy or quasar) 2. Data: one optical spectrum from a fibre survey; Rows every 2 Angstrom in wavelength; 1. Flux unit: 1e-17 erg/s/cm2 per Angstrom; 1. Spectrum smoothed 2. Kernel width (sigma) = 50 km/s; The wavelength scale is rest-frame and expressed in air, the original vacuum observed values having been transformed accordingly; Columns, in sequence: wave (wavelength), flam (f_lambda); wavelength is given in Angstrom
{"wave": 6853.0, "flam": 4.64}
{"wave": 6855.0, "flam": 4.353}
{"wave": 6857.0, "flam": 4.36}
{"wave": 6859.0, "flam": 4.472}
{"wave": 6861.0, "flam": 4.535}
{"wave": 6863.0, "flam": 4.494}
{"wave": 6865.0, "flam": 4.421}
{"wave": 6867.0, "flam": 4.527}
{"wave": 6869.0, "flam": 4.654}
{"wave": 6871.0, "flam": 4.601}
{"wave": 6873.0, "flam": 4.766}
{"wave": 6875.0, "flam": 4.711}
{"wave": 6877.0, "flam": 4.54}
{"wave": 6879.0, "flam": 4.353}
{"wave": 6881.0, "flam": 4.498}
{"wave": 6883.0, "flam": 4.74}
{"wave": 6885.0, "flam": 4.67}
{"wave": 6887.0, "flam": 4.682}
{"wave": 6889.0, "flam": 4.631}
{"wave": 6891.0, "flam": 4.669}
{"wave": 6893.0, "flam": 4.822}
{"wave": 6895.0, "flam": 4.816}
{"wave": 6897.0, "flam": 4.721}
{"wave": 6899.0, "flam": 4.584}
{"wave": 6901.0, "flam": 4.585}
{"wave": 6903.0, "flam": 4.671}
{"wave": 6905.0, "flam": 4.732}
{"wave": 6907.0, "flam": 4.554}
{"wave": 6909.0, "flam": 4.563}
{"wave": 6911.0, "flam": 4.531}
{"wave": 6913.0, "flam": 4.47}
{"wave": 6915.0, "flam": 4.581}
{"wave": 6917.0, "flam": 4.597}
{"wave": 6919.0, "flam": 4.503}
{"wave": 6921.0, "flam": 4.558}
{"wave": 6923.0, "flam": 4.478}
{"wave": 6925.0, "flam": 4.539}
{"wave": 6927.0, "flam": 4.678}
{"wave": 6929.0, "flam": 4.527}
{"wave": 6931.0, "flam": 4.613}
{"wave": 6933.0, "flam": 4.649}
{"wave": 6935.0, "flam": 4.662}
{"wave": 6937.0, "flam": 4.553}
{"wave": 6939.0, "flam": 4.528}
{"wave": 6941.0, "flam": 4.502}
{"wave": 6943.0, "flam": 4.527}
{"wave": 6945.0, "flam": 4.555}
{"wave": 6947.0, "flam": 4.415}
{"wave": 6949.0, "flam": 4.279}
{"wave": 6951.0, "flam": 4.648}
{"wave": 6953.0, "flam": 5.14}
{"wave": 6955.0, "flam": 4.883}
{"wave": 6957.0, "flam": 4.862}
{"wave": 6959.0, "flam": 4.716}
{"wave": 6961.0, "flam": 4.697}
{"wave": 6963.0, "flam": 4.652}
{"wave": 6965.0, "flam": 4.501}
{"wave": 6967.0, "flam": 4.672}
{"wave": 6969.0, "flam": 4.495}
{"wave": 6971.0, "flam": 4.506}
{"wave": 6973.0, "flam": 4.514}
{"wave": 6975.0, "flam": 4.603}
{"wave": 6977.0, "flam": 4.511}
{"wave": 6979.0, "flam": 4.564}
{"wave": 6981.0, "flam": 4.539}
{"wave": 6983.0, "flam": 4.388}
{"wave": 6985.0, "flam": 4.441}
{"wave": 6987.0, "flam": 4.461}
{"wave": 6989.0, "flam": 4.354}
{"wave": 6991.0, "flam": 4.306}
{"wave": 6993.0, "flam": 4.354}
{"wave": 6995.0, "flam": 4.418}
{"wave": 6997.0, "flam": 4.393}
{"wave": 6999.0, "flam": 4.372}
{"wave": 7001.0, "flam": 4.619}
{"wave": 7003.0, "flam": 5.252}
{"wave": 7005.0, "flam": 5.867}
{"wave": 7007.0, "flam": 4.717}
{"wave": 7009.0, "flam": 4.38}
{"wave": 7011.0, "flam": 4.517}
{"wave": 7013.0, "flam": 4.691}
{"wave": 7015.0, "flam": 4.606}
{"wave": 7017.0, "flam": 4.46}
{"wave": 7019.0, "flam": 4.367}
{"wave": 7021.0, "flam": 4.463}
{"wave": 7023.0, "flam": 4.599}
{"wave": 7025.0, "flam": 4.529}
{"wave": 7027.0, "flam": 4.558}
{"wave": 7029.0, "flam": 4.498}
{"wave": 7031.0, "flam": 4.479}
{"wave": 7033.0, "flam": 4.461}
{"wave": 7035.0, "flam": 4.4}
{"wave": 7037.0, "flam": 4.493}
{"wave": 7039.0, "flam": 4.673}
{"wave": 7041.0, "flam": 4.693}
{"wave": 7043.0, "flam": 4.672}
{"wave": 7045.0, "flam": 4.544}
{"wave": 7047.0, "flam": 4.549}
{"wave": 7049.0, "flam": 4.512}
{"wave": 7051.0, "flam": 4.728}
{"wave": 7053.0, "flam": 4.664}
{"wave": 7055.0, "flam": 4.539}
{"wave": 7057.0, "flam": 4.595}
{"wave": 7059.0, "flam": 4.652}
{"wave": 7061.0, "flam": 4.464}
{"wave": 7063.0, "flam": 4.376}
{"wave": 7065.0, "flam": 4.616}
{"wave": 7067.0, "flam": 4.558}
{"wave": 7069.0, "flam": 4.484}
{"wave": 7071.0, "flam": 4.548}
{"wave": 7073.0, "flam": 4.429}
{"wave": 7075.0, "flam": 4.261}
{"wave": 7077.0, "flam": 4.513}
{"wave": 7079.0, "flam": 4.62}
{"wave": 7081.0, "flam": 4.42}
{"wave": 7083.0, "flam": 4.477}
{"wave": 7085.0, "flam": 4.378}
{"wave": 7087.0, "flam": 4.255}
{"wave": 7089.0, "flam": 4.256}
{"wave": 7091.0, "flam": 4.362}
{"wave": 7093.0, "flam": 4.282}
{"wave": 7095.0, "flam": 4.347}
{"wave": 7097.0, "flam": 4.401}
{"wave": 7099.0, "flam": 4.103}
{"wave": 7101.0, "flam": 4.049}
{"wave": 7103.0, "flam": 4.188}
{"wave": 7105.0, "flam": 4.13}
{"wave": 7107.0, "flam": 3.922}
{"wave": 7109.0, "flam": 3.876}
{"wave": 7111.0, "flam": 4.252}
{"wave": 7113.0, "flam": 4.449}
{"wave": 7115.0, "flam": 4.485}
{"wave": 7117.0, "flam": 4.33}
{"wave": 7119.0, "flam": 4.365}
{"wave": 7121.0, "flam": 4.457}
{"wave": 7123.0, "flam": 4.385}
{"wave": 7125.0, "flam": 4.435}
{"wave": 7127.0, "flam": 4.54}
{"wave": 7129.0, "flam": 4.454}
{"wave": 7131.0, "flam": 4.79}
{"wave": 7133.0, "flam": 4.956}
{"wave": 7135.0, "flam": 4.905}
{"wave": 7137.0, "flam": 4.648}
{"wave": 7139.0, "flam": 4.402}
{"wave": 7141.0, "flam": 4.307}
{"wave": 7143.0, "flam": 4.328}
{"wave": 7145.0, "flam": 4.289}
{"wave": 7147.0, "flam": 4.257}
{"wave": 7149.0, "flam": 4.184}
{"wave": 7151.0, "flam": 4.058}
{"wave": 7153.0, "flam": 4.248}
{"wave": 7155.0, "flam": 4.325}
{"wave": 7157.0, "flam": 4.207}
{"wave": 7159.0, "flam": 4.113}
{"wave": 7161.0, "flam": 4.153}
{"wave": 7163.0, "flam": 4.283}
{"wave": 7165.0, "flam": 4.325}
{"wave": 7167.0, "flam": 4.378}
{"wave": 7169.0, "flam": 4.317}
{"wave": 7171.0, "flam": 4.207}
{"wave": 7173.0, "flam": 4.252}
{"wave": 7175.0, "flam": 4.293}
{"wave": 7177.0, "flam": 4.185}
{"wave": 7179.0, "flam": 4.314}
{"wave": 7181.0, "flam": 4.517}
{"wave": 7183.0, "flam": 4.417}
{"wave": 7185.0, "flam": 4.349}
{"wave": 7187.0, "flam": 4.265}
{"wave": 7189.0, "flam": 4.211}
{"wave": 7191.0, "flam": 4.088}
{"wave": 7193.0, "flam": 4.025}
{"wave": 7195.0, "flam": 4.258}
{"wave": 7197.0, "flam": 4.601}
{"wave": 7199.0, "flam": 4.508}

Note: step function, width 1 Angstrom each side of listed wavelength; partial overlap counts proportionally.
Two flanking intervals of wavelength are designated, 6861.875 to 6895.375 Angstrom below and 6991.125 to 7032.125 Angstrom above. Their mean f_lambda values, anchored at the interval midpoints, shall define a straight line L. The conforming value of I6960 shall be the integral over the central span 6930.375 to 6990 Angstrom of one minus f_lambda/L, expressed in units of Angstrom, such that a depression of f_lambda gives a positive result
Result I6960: 0.35 Angstrom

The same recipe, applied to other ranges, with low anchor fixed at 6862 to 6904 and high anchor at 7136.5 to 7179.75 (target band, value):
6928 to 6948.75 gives 0.1 Angstrom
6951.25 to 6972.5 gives -0.8 Angstrom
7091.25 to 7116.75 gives 0.7 Angstrom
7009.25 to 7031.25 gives -0.4 Angstrom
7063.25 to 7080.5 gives -0.4 Angstrom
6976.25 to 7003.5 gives 0.0 Angstrom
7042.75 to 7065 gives -0.8 Angstrom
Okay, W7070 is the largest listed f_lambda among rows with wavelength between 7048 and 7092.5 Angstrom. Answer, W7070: 4.728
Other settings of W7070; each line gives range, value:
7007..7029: 4.717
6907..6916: 4.581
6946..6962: 5.14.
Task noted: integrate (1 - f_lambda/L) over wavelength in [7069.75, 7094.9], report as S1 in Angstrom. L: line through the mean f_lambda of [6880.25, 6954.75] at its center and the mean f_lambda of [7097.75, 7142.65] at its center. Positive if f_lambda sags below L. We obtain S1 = 0.1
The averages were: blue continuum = 4.61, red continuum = 4.38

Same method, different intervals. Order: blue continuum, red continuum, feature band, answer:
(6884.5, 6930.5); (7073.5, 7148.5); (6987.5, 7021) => -0.7 Angstrom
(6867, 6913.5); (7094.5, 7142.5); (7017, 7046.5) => -0.3 Angstrom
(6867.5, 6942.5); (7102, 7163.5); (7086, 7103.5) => 0.6 Angstrom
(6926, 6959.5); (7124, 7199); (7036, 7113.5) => 0.8 Angstrom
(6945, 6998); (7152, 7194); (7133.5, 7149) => -0.5 Angstrom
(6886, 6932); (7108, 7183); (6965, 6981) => 0.0 Angstrom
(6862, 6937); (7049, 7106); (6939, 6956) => -0.2 Angstrom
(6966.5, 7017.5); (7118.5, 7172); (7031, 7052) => -0.3 Angstrom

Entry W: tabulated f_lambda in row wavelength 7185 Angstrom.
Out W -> 4.349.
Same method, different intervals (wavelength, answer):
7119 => 4.365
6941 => 4.502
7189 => 4.211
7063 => 4.376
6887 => 4.682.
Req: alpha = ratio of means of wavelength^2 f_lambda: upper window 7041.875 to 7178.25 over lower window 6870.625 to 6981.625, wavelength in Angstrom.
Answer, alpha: 1.00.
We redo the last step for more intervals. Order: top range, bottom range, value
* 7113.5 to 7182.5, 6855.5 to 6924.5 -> 1.03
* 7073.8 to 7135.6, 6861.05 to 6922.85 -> 1.01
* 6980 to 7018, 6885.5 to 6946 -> 1.02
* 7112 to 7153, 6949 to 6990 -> 1.01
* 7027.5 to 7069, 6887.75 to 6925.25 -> 1.03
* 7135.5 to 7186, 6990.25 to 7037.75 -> 0.98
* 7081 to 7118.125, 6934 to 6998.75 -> 0.97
